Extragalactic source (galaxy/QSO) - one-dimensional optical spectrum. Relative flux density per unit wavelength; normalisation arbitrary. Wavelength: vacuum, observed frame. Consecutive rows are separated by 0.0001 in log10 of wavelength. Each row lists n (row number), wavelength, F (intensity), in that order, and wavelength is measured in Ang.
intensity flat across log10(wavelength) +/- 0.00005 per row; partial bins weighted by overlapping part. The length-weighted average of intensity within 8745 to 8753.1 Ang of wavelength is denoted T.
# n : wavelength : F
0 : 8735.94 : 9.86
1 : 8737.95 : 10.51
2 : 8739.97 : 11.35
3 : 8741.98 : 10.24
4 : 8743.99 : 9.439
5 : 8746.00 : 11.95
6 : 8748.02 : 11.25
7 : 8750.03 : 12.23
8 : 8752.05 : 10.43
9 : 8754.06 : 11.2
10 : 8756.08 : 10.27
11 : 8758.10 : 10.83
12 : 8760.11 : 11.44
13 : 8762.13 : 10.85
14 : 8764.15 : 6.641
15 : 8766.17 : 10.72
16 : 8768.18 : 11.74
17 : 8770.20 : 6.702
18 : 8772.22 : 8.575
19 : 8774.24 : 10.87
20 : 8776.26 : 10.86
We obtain 11.5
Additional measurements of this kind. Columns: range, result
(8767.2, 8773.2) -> 8.99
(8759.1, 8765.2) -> 9.65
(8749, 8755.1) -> 11.3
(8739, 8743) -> 10.8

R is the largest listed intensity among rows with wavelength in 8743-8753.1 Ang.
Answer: 12.23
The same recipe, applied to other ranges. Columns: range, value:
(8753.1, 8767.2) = 11.44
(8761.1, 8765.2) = 10.85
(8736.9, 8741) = 11.35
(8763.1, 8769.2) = 11.74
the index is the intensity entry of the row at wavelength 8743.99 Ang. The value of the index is 9.439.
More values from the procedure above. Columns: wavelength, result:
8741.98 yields 10.24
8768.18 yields 11.74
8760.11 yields 11.44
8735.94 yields 9.86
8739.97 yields 11.35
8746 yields 11.95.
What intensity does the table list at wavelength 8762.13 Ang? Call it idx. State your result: 10.85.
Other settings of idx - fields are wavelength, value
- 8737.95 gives 10.51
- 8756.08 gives 10.27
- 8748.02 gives 11.25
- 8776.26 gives 10.86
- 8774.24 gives 10.87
